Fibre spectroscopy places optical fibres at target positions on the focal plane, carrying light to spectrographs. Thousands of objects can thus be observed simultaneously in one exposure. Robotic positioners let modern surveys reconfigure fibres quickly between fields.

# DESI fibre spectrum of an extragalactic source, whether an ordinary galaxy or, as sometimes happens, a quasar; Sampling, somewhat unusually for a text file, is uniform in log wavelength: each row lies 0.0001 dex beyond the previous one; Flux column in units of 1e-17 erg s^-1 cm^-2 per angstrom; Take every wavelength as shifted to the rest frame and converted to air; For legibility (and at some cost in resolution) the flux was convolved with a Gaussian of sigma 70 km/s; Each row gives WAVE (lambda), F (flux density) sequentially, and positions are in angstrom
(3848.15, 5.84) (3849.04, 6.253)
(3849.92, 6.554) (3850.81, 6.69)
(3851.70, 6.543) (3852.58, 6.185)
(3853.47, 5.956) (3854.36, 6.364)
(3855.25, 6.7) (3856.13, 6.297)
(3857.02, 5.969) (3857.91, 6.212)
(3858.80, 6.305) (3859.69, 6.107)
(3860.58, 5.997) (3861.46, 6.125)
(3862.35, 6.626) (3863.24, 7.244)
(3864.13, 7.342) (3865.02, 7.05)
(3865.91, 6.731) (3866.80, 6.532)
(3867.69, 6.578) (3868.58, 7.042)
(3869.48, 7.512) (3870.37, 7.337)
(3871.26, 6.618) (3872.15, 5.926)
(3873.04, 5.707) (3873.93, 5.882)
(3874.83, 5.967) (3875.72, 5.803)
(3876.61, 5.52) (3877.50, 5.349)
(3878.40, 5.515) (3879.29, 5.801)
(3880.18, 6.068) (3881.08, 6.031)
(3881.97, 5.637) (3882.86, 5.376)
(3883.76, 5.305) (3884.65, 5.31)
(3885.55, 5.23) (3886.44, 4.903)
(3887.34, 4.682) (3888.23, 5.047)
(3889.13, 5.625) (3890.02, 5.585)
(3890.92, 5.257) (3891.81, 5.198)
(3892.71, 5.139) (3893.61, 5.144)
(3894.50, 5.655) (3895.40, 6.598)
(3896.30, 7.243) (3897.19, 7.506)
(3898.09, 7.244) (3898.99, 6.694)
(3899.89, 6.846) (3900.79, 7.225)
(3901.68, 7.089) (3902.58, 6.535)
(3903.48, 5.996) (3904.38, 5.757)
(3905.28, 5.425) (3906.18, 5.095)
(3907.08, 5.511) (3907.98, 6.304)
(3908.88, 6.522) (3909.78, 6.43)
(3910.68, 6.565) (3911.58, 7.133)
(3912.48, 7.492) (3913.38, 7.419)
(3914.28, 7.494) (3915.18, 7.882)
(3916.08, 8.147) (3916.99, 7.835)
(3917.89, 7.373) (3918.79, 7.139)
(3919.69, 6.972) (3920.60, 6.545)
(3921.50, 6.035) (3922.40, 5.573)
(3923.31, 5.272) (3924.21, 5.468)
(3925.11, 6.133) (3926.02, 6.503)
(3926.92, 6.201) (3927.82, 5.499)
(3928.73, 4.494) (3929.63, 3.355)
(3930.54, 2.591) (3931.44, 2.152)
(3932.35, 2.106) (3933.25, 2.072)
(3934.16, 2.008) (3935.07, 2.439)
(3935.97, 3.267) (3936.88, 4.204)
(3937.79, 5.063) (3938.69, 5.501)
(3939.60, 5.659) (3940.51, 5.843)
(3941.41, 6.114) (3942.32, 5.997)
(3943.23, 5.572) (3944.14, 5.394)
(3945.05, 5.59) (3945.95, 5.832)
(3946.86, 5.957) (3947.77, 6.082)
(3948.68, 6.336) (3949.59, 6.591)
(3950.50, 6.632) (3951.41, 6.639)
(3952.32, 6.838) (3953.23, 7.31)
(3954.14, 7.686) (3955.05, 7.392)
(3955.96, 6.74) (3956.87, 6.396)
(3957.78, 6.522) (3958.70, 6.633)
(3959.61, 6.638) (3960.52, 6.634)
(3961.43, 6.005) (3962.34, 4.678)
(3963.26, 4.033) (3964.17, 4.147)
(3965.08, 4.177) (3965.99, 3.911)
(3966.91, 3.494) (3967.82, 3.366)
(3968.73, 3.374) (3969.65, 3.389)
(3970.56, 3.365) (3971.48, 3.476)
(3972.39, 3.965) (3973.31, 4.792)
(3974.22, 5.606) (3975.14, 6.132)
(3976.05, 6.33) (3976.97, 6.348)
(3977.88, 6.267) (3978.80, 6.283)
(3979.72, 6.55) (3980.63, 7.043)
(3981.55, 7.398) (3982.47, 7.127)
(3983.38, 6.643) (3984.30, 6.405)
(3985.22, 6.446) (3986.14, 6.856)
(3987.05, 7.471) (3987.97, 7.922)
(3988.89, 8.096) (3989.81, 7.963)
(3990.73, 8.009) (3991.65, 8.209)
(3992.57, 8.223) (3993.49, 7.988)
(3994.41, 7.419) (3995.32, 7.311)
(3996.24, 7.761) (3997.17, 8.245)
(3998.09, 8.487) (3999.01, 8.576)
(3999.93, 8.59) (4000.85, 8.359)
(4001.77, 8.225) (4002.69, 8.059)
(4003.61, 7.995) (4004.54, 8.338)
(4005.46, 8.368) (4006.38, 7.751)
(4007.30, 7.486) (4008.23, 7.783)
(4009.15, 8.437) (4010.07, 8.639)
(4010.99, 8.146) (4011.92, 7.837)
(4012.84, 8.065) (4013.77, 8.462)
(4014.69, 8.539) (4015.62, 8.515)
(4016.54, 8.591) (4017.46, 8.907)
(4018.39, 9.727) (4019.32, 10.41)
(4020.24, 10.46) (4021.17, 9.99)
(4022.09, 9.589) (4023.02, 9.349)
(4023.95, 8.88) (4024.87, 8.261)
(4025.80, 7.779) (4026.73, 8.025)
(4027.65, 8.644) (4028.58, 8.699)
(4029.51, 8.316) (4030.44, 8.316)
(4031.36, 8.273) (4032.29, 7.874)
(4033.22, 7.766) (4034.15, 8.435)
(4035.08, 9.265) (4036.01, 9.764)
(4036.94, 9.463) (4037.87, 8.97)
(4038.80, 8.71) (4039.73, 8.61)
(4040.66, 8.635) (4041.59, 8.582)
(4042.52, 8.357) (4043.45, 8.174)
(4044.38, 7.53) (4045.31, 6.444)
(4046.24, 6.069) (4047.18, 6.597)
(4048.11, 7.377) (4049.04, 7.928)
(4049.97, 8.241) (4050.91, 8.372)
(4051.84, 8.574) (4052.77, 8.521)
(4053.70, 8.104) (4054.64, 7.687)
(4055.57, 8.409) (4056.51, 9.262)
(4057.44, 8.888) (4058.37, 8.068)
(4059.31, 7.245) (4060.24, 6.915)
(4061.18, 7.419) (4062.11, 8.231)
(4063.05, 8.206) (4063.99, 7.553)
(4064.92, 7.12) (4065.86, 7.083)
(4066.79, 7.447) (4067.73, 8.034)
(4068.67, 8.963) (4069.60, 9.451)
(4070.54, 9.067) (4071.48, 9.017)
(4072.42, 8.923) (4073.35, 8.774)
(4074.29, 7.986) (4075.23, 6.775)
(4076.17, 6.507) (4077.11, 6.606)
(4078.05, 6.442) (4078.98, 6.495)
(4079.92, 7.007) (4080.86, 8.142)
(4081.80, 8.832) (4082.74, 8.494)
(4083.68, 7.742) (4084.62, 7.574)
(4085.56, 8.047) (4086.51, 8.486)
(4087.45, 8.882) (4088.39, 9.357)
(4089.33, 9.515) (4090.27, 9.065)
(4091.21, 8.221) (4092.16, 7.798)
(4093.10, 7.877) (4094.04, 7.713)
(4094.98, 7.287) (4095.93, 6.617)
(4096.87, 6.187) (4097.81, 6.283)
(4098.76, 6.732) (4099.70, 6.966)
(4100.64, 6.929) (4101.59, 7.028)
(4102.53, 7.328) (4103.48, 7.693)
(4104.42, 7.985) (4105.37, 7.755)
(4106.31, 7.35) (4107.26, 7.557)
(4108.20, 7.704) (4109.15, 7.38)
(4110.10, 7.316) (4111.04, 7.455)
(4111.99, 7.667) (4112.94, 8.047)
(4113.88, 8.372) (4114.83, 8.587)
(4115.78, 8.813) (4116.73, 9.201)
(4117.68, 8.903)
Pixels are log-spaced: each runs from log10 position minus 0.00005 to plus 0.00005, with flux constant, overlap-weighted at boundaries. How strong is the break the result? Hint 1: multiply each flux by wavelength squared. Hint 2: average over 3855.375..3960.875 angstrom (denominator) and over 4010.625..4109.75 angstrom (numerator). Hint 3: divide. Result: 1.46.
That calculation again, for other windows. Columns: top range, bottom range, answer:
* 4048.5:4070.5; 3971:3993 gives 1.27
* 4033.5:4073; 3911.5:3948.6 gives 1.59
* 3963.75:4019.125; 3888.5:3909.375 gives 1.20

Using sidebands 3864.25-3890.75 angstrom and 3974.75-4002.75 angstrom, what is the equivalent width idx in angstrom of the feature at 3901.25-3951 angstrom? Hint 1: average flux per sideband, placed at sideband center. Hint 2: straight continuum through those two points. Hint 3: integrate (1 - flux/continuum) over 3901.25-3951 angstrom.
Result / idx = 6.7 angstrom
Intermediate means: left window 5.93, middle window 5.67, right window 7.44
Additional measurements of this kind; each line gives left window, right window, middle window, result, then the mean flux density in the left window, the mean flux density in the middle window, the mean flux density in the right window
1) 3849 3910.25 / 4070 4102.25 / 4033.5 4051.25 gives -1.9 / 6.14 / 8.18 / 7.75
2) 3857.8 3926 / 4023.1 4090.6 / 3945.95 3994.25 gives 6.9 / 6.27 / 6.13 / 8.13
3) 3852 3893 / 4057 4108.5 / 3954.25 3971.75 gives 4.5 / 6.02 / 5.03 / 7.77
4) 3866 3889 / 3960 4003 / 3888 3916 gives -1.8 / 5.87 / 6.38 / 6.36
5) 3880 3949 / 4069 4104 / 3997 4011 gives -3.0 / 5.7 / 8.23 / 7.79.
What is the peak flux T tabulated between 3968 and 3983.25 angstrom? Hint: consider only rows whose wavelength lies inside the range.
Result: 7.398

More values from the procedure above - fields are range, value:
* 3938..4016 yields 8.639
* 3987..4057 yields 10.46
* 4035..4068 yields 9.764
